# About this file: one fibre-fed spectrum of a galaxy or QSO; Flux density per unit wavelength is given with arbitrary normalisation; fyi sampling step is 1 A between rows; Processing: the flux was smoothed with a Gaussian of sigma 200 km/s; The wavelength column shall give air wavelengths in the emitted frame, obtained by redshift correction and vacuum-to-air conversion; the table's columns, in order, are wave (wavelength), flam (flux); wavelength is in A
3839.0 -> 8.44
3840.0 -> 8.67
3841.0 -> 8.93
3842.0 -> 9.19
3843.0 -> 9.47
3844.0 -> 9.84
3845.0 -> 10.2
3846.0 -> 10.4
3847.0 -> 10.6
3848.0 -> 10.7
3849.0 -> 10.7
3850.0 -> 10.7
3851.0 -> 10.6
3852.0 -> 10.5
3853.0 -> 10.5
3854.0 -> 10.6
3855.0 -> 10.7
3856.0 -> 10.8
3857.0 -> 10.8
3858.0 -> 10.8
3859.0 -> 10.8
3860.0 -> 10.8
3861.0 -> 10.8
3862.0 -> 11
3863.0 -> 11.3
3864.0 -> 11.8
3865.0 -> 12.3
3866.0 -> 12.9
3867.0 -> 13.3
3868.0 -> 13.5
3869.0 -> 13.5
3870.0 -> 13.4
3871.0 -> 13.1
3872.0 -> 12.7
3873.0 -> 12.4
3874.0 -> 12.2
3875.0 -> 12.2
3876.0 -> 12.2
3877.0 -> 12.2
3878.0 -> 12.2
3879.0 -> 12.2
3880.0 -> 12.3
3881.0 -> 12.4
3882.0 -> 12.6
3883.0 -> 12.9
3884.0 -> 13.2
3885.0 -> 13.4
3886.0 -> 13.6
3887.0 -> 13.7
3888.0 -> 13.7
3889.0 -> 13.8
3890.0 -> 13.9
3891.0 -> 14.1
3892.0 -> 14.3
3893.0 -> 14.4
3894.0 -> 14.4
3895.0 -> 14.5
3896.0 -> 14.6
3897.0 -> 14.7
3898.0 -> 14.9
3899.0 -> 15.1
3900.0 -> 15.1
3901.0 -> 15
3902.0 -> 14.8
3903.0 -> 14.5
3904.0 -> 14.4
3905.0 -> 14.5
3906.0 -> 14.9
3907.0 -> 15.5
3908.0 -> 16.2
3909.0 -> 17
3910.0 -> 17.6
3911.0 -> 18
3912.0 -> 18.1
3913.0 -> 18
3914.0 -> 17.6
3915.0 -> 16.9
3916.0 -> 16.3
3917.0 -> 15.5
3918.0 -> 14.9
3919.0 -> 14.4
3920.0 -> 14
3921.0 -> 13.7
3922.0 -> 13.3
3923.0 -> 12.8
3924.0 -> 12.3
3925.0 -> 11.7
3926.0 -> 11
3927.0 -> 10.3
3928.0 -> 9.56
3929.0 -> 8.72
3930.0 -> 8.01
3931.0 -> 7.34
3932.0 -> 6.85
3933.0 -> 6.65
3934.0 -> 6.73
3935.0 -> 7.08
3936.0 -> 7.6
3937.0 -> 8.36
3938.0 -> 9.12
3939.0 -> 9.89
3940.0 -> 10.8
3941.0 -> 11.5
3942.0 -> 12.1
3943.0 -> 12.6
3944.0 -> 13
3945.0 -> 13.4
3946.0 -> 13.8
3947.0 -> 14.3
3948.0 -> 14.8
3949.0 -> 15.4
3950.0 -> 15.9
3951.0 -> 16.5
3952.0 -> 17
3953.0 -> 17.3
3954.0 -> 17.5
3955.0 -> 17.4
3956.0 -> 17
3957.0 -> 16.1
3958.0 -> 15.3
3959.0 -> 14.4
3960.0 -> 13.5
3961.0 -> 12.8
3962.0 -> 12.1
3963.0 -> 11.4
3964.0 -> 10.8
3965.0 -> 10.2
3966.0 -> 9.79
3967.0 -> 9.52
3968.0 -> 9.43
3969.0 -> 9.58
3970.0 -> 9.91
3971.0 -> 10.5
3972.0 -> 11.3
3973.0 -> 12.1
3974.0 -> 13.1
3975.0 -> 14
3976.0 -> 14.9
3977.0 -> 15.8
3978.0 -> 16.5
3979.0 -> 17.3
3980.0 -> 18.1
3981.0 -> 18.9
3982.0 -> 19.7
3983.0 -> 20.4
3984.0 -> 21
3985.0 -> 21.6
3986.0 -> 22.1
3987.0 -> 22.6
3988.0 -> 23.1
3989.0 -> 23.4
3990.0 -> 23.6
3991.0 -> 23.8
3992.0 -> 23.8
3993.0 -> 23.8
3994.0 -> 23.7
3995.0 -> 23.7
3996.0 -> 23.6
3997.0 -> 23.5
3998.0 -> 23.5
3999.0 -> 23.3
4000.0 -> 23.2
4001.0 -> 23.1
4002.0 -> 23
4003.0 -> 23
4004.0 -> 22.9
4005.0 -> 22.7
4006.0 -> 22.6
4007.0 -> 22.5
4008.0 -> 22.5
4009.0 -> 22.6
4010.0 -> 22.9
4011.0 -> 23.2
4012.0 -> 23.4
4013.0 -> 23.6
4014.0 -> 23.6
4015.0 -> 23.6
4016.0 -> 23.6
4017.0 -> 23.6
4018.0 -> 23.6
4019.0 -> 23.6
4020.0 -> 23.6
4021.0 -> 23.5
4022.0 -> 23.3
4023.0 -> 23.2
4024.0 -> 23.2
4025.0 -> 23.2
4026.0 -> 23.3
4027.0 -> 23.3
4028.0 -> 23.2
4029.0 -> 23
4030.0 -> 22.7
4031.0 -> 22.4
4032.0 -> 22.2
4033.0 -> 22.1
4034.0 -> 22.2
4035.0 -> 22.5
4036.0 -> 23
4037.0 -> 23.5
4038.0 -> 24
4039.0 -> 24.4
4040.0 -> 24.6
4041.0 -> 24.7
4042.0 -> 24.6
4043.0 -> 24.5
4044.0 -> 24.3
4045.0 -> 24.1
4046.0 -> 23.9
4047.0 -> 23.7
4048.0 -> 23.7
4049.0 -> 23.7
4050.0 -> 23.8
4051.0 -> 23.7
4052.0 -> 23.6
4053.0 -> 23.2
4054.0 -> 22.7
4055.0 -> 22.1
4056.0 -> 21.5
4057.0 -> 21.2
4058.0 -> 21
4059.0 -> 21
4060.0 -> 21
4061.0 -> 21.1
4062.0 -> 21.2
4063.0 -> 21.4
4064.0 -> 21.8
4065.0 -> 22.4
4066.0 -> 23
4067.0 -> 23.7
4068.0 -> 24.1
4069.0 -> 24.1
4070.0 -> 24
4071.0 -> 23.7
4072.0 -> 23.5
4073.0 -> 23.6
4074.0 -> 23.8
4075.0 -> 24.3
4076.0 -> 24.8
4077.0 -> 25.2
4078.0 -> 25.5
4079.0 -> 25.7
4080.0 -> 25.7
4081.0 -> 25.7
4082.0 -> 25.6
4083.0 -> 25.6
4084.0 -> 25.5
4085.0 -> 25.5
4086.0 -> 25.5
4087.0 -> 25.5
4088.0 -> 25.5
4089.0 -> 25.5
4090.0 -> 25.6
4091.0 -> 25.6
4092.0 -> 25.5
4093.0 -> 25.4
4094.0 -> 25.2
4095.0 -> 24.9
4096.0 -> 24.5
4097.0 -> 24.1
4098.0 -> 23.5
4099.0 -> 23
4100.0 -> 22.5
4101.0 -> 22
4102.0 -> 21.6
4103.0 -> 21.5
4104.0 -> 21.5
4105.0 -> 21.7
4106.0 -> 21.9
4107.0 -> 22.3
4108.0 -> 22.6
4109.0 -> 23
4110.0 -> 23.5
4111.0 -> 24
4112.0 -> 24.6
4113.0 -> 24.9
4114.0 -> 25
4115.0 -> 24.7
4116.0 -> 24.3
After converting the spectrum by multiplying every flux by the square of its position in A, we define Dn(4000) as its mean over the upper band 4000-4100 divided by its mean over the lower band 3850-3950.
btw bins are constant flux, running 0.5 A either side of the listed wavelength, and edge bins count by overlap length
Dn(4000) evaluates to 1.99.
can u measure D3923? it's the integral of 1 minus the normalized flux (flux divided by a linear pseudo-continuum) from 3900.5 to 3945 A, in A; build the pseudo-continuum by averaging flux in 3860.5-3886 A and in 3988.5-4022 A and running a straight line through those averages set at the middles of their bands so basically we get 9.8 A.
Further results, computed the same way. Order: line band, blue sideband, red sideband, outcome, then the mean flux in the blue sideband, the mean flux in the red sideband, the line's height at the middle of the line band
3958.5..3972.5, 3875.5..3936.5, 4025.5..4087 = 5.0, 13.3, 23.5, 17.4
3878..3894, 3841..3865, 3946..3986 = -2.1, 10.6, 14.8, 11.8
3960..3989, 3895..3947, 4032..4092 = 3.6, 13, 23.8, 17.1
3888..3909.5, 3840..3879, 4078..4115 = -2.1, 11.3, 24.2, 13.4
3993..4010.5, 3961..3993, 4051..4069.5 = -5.0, 16.2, 22.3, 18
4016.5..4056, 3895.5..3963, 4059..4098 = -4.1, 13.5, 24.3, 21.2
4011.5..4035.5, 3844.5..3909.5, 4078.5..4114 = -3.2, 12.8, 24.2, 20.4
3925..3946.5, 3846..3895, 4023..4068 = 8.6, 12.2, 23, 16.2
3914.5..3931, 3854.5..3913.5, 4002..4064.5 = 3.5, 13.6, 23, 16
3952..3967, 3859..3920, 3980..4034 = 4.1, 14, 22.9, 19.3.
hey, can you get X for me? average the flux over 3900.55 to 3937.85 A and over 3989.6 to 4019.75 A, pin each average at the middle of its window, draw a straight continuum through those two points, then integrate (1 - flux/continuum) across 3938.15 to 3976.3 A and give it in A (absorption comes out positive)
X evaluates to 9.3 A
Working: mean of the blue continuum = 12.9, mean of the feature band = 13.1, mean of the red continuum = 23.3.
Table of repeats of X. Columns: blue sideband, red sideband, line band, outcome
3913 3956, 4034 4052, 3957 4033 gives -2.7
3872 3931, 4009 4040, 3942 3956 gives 1.8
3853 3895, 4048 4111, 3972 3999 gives -2.3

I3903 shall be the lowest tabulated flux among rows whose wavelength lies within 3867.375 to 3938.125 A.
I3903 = 6.65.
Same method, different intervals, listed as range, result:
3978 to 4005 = 16.5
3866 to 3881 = 12.2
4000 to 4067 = 21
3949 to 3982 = 9.43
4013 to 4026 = 23.2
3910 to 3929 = 8.72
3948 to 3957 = 14.8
